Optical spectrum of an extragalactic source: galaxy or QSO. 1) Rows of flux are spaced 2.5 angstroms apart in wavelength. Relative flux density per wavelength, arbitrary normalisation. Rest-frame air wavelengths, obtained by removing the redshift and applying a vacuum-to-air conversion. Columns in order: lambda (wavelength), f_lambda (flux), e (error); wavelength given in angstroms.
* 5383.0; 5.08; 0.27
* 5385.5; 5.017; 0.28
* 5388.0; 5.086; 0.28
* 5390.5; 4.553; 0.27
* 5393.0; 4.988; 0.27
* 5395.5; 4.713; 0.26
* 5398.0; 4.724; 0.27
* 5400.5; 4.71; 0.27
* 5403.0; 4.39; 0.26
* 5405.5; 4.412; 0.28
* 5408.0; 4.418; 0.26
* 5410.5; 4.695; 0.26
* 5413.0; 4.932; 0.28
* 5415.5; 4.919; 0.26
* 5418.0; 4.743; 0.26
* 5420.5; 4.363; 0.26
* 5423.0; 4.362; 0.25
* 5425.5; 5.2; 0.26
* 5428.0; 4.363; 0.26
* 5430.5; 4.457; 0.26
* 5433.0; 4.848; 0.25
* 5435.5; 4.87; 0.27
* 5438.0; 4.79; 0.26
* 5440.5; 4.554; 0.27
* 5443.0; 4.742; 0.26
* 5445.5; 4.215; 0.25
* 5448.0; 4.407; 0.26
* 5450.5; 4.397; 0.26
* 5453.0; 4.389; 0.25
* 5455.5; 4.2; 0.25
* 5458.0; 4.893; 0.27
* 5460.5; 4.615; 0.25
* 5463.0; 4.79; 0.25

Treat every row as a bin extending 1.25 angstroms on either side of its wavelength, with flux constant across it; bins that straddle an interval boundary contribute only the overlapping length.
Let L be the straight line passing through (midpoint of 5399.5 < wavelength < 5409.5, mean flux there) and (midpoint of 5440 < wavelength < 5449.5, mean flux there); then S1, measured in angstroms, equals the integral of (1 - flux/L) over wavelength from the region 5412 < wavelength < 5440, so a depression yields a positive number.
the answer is -1.4 angstroms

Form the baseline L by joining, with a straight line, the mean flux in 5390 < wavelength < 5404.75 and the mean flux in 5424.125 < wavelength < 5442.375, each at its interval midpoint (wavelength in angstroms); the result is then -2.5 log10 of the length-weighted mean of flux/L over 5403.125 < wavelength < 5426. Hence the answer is 0.01 mag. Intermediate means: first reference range 4.68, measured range 4.64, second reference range 4.72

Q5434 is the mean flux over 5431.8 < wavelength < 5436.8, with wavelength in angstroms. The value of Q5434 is 4.86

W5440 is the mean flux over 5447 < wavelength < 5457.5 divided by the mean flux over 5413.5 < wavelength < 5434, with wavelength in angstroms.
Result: 0.94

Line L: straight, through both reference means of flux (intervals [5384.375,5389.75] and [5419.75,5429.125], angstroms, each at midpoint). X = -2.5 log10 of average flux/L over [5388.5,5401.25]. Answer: 0.036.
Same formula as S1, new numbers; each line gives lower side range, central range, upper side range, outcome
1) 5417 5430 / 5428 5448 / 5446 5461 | -0.3 angstroms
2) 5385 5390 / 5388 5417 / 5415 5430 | 0.8 angstroms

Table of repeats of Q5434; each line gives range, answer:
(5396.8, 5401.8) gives 4.71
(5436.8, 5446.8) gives 4.57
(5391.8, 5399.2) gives 4.81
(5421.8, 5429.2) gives 4.65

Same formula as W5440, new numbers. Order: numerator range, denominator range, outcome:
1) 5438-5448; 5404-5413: 0.99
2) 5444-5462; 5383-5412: 0.94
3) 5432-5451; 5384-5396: 0.94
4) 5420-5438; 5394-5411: 1.02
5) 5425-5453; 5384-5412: 0.98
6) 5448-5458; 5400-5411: 0.98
